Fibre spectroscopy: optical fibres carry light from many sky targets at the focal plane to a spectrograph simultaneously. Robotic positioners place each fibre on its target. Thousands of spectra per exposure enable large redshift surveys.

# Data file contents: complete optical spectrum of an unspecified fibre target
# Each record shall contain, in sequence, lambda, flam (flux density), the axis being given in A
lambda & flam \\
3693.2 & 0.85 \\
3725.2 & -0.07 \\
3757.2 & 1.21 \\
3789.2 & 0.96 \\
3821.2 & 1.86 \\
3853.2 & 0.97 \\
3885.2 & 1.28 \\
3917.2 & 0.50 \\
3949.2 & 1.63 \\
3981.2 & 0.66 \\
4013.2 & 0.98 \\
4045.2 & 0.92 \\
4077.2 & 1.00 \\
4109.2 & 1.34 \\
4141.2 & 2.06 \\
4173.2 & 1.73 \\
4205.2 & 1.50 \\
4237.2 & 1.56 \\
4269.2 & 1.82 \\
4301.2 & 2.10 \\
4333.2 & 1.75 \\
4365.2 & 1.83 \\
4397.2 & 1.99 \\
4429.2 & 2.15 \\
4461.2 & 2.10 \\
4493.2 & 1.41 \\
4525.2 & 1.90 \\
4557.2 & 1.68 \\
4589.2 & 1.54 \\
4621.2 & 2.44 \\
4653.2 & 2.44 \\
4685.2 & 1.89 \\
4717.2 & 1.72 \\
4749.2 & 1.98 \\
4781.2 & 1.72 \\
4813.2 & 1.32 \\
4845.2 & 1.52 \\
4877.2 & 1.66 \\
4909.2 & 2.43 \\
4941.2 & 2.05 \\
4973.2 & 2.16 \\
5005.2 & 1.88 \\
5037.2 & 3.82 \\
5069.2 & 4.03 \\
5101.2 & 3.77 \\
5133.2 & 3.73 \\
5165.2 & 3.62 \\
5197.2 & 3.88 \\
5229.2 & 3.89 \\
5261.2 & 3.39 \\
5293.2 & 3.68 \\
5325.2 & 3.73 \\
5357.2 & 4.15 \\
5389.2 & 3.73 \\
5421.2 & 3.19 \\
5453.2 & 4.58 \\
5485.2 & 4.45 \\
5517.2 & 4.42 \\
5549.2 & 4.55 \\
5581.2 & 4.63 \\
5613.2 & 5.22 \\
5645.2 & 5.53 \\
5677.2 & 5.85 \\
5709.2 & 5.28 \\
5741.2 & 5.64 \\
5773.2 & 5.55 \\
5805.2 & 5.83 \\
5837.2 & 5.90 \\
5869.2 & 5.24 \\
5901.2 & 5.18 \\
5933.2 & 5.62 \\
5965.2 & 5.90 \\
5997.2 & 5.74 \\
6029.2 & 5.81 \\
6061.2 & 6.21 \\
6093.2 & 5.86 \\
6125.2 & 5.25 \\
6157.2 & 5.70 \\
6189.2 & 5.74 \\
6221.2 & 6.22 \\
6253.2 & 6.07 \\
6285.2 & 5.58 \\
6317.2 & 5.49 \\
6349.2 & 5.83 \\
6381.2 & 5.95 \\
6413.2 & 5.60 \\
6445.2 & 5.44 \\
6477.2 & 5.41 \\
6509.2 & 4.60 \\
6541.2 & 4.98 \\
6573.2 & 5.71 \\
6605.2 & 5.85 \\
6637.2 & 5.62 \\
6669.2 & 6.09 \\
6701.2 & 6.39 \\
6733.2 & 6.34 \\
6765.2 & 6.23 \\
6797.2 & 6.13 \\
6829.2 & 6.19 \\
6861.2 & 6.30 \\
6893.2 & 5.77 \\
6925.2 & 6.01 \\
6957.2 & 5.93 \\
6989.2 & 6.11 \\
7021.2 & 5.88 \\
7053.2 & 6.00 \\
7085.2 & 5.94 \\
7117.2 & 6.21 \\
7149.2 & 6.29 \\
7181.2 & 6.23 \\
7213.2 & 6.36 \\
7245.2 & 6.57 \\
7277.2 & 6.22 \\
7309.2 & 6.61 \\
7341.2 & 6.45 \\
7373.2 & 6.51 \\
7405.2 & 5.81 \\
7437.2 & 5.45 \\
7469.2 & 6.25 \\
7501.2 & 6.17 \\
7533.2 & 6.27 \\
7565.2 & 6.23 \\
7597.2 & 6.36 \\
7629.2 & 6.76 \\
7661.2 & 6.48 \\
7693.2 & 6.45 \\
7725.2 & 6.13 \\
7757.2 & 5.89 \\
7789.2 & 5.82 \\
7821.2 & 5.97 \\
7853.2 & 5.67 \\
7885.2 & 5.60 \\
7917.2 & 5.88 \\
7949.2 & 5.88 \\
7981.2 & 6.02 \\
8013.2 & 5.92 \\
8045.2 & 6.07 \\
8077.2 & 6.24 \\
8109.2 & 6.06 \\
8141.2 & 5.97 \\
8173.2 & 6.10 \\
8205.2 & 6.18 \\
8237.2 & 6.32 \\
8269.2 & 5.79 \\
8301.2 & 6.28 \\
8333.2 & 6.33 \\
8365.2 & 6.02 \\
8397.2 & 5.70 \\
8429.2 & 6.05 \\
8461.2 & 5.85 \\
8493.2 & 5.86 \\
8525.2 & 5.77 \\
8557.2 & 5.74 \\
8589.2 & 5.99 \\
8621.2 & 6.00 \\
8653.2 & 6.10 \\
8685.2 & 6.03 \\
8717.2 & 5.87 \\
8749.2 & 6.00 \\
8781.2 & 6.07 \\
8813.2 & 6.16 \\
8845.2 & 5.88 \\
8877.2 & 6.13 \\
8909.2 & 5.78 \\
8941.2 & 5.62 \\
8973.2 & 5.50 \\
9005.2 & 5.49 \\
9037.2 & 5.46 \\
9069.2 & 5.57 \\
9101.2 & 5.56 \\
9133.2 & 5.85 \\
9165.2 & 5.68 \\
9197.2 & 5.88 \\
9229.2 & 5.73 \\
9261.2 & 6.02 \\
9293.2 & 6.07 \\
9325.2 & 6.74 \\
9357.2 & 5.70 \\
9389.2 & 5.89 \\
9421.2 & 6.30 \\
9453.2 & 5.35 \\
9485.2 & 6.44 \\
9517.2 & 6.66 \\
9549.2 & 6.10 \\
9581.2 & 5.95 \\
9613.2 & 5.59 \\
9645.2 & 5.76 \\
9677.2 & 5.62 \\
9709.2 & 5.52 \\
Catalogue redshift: 0.26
